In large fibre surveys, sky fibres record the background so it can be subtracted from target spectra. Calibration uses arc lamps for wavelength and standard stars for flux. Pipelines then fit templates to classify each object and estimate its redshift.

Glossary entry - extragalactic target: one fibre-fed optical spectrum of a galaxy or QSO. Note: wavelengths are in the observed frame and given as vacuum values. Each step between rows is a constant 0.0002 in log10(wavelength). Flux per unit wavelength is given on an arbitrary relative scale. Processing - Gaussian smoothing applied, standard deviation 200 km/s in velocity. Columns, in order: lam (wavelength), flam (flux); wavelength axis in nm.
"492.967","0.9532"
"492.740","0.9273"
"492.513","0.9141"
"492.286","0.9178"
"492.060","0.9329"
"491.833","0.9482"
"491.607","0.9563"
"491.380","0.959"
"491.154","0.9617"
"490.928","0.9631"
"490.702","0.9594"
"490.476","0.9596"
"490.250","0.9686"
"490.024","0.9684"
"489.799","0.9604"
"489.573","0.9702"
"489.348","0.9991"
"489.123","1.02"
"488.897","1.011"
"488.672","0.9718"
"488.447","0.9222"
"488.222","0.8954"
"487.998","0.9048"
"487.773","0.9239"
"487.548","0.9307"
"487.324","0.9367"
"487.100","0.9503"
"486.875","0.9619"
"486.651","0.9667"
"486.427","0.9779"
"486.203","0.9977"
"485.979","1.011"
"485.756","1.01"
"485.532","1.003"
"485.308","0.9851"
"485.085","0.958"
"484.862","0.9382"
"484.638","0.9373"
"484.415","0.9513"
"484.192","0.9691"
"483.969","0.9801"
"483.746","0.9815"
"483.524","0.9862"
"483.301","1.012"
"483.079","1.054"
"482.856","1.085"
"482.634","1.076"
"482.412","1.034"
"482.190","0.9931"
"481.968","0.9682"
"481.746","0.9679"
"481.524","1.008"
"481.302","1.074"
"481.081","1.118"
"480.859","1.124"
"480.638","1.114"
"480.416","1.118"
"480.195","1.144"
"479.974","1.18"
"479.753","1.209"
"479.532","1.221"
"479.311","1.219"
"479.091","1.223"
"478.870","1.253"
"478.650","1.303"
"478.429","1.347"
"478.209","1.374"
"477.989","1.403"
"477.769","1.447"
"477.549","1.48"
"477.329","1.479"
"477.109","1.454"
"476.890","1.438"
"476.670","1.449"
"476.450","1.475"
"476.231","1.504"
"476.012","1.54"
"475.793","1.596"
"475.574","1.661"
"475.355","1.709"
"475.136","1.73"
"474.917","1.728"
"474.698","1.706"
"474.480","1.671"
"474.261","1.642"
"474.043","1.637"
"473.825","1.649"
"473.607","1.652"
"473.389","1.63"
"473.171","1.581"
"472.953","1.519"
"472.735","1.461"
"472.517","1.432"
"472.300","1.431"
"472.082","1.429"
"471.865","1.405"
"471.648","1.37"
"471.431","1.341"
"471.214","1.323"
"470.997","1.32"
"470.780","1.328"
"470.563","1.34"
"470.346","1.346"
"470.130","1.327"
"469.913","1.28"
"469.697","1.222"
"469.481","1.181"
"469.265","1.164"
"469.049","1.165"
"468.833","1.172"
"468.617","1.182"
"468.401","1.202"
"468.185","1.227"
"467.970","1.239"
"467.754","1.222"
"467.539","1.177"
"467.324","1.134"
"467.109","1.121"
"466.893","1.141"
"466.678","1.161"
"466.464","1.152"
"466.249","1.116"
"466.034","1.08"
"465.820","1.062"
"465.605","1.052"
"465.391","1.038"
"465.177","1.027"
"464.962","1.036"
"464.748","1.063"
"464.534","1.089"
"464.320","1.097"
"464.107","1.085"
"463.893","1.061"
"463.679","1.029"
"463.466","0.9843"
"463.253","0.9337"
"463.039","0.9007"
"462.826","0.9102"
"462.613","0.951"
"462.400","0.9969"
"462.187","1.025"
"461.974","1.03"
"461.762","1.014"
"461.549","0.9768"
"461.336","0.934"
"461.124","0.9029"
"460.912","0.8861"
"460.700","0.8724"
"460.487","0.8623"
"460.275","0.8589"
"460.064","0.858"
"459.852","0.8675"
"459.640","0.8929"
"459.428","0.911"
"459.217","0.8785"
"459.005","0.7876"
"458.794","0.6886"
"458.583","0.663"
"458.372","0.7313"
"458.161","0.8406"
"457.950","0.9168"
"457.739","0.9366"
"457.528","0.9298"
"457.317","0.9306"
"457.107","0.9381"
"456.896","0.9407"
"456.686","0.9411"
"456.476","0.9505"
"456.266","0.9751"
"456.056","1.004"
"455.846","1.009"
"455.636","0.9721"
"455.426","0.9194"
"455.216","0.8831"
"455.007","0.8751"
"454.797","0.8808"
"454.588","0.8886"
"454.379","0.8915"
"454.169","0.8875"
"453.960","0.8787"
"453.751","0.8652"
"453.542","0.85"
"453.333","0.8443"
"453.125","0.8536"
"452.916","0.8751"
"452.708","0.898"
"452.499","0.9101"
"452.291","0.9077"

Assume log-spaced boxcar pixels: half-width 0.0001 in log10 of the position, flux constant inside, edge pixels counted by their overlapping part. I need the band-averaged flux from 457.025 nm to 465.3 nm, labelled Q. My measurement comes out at 0.931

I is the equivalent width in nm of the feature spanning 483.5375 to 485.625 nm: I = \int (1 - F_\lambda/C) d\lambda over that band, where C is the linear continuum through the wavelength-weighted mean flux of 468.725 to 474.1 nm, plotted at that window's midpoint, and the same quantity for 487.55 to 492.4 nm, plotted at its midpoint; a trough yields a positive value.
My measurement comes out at 0.22 nm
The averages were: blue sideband 1.39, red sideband 0.955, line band 0.968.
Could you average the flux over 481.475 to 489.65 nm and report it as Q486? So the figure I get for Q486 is 0.98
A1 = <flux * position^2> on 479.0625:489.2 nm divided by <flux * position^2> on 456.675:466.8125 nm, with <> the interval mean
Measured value 1.2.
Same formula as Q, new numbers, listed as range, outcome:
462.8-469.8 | 1.11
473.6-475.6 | 1.68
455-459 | 0.895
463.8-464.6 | 1.08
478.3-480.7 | 1.21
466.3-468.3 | 1.17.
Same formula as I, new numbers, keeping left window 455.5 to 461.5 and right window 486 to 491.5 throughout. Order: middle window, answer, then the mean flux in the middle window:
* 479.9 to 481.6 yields -0.304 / 1.11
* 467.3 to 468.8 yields -0.473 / 1.2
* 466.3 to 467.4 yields -0.280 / 1.14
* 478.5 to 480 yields -0.475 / 1.24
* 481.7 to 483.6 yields -0.152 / 1.02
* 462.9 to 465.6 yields -0.374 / 1.03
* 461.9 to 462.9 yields -0.094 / 0.983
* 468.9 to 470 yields -0.342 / 1.2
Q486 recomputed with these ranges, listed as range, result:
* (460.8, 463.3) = 0.955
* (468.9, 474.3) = 1.4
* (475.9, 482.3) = 1.26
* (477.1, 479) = 1.39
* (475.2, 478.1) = 1.51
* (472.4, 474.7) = 1.59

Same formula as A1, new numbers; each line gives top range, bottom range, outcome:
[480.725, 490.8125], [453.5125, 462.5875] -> 1.23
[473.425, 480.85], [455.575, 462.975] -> 1.71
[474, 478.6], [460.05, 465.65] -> 1.66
